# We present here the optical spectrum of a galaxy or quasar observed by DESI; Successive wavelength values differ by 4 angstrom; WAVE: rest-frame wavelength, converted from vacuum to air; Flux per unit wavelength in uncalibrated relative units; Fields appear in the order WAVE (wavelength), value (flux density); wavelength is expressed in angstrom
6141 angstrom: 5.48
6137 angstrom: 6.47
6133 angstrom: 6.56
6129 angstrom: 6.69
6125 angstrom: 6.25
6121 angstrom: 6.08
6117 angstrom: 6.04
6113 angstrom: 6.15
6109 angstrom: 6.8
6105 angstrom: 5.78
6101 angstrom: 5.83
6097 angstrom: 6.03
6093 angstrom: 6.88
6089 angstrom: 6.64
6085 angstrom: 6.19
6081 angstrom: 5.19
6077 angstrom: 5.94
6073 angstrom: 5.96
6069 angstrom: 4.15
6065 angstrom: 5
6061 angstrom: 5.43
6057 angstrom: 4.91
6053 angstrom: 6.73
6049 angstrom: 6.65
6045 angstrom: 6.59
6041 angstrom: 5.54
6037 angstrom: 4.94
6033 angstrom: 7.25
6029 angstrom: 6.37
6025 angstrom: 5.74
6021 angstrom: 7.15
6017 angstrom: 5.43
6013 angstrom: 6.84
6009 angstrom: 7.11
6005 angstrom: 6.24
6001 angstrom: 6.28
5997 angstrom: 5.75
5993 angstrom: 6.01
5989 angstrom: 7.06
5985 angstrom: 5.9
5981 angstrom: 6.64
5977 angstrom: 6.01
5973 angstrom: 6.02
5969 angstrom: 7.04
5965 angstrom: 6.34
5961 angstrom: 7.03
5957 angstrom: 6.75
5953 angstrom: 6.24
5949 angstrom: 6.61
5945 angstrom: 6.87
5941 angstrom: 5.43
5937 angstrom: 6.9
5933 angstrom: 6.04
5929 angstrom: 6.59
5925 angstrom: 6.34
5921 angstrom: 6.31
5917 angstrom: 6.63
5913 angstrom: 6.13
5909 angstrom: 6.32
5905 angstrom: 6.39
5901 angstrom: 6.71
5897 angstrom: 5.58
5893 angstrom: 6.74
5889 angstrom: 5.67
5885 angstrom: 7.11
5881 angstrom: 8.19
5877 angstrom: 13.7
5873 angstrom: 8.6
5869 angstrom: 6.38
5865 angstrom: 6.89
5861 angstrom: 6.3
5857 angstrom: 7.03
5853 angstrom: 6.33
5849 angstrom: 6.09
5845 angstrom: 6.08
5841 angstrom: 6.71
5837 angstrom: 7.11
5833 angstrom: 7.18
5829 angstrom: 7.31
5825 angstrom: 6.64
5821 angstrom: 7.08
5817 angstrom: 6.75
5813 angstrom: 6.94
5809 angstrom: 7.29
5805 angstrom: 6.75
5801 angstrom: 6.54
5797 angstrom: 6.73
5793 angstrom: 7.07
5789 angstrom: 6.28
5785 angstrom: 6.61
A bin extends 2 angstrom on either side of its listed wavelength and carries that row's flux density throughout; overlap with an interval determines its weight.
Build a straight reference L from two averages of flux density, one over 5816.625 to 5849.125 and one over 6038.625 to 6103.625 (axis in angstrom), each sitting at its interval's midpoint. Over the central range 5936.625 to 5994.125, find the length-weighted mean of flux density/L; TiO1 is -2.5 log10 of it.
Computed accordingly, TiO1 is -0.03 mag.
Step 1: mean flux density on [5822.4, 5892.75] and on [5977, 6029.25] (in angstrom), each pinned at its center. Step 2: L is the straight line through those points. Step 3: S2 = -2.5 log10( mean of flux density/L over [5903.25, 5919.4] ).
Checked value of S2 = 0.088 mag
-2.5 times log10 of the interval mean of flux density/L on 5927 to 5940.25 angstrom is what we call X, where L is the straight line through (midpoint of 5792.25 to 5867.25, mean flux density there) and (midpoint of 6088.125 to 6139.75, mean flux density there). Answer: 0.03 mag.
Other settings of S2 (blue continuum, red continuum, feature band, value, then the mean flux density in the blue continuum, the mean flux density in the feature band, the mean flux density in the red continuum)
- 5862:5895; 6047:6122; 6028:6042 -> 0.061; 7.86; 6.04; 5.91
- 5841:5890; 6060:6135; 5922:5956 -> 0.089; 7.37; 6.39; 5.99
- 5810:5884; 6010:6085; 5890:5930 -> 0.083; 7.29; 6.35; 5.9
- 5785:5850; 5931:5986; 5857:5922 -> -0.080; 6.79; 7.11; 6.43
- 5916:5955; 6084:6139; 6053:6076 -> 0.200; 6.39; 5.27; 6.32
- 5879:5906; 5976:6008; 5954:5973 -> -0.051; 6.64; 6.68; 6.27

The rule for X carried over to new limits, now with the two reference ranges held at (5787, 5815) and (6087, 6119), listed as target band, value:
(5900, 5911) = 0.03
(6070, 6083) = 0.13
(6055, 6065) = 0.23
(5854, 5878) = -0.17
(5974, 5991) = 0.02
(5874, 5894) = -0.25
